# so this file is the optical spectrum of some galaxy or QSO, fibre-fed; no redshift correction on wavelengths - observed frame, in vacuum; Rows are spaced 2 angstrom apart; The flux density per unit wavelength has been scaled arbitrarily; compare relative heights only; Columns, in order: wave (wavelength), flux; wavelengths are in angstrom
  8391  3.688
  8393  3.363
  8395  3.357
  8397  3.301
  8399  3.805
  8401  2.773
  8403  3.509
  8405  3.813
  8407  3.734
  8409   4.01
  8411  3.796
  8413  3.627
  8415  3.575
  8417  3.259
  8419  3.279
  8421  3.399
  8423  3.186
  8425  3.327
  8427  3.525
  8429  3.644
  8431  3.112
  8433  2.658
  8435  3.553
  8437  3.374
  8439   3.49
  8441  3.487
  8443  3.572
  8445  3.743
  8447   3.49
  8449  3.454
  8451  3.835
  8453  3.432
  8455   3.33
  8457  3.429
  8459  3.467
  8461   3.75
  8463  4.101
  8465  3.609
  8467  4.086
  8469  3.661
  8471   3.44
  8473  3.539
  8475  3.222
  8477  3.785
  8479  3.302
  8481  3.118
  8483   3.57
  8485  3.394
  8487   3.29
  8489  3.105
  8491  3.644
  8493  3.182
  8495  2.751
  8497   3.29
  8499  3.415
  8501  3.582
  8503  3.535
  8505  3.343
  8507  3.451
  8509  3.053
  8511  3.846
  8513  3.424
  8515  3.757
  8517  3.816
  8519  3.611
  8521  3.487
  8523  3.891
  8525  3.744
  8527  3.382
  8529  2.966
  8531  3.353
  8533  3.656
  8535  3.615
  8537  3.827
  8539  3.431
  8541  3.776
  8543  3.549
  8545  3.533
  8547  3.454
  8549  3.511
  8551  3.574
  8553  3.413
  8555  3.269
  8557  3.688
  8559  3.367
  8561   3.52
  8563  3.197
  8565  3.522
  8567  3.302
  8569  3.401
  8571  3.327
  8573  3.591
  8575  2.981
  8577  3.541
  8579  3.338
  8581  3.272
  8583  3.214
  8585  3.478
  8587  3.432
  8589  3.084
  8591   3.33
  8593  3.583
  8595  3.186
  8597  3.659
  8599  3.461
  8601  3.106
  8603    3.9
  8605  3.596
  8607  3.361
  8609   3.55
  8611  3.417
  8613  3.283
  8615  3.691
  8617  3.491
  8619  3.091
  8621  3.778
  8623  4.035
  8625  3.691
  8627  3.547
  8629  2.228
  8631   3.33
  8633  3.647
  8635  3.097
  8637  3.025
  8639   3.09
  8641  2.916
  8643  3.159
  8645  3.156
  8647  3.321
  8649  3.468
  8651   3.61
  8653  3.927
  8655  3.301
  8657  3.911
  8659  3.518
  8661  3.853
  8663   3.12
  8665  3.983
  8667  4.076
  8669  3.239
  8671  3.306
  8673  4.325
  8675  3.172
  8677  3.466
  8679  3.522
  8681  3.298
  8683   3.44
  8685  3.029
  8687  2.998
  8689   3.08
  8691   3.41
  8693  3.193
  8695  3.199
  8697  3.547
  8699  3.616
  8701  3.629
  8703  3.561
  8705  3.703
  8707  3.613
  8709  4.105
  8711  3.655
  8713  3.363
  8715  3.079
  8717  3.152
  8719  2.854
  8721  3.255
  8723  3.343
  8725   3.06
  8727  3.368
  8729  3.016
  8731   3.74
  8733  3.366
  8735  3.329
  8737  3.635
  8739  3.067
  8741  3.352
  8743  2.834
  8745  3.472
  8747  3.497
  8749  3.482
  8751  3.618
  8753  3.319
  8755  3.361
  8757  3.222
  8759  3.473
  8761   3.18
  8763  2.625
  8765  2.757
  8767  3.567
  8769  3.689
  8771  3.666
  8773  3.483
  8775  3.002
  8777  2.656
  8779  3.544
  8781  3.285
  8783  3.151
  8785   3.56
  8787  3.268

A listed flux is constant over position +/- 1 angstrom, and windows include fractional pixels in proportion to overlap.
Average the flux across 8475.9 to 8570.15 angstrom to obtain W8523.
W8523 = 3.46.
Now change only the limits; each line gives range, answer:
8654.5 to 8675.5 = 3.64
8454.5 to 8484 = 3.56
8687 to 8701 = 3.34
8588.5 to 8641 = 3.39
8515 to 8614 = 3.46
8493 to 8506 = 3.31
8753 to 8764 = 3.19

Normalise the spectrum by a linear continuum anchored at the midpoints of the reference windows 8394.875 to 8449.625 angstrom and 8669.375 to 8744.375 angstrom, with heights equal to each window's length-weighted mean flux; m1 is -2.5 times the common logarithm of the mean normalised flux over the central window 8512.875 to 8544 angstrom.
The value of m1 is -0.049 mag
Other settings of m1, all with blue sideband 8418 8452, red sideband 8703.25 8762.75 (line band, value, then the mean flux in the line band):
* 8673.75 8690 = 0.03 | 3.27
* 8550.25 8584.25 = 0.00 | 3.38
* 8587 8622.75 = -0.02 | 3.46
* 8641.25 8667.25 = -0.05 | 3.54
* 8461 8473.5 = -0.10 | 3.75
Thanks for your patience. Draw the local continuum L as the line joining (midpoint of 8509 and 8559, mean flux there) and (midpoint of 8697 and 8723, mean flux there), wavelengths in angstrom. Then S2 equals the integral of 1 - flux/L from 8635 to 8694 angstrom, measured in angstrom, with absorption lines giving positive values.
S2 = 1.4 angstrom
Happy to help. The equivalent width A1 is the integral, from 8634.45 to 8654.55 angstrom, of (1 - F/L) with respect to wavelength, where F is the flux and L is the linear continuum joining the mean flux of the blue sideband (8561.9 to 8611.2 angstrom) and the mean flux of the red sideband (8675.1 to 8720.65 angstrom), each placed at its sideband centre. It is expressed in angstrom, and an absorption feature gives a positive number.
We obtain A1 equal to 0.6 angstrom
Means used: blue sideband 3.39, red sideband 3.38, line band 3.28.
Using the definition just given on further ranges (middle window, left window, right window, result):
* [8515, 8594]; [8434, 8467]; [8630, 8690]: 0.77 angstrom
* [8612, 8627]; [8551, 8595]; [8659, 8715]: -0.68 angstrom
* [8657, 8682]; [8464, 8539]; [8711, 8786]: -1.78 angstrom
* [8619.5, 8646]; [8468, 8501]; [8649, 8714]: 1.54 angstrom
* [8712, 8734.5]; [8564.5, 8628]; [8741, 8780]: 0.58 angstrom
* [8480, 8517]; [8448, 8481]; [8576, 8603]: 1.42 angstrom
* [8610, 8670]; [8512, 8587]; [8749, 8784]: -0.68 angstrom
